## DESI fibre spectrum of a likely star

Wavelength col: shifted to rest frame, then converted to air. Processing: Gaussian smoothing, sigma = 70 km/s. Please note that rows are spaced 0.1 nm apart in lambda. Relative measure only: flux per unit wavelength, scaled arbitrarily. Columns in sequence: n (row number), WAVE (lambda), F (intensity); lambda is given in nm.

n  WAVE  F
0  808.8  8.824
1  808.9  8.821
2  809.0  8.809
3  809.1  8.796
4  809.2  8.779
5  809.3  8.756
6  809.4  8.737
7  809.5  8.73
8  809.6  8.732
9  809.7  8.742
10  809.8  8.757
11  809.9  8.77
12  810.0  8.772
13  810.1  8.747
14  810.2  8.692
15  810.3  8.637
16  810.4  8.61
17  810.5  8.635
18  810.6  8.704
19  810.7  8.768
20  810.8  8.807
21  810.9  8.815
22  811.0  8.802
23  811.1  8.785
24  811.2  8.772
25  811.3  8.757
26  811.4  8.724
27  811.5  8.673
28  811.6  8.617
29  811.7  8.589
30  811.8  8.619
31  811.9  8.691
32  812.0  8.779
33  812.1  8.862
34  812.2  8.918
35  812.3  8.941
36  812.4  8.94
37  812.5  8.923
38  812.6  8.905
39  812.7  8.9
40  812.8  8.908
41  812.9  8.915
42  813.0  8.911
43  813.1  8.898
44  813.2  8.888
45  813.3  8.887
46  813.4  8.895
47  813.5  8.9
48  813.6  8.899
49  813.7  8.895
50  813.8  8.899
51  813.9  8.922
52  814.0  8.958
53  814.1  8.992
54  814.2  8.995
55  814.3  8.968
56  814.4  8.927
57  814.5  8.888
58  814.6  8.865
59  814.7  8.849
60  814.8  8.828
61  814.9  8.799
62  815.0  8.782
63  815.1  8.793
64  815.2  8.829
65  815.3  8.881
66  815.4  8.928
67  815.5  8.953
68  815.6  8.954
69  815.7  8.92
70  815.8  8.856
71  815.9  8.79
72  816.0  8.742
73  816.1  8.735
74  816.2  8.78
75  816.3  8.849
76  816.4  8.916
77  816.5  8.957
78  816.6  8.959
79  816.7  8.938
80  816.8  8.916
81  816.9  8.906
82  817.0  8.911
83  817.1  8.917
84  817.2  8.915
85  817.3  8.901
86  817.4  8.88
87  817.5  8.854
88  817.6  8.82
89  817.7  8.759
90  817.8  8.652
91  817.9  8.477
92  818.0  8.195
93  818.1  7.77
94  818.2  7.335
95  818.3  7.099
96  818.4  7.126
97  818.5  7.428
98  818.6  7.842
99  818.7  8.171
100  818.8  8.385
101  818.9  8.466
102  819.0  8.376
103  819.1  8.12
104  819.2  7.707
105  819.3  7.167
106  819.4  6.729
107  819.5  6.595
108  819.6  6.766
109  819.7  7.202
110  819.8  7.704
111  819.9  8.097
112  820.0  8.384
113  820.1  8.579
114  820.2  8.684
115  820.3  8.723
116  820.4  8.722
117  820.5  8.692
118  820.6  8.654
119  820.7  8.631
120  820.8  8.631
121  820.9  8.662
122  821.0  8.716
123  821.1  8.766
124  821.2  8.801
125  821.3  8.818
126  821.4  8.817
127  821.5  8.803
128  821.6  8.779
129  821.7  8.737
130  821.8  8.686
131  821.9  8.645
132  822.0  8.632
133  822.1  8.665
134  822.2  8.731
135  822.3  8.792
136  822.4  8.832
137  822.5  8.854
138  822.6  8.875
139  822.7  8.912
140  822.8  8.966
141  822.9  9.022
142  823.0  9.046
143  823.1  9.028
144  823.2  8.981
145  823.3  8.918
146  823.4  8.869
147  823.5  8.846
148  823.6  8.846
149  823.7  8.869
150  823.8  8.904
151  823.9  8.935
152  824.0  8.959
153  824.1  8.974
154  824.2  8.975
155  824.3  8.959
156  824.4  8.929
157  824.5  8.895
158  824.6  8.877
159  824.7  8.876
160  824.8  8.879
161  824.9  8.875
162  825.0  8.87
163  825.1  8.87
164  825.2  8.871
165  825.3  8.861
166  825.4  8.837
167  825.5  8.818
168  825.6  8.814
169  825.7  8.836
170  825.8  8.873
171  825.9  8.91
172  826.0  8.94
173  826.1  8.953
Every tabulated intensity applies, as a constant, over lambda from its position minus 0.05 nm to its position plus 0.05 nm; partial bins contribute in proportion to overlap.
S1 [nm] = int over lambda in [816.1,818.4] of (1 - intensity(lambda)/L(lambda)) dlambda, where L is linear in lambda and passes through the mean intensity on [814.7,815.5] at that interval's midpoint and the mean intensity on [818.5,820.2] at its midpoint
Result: -0.078 nm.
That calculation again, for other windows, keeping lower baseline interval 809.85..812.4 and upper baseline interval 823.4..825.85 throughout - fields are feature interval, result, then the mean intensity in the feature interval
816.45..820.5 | 0.28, 8.21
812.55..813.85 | -0.02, 8.9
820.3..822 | 0.02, 8.72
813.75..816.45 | -0.03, 8.87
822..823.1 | 0.00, 8.87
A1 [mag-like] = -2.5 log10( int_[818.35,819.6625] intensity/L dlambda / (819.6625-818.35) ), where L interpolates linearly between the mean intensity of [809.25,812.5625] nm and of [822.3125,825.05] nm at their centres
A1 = 0.17 mag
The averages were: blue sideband 8.75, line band 7.6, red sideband 8.92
